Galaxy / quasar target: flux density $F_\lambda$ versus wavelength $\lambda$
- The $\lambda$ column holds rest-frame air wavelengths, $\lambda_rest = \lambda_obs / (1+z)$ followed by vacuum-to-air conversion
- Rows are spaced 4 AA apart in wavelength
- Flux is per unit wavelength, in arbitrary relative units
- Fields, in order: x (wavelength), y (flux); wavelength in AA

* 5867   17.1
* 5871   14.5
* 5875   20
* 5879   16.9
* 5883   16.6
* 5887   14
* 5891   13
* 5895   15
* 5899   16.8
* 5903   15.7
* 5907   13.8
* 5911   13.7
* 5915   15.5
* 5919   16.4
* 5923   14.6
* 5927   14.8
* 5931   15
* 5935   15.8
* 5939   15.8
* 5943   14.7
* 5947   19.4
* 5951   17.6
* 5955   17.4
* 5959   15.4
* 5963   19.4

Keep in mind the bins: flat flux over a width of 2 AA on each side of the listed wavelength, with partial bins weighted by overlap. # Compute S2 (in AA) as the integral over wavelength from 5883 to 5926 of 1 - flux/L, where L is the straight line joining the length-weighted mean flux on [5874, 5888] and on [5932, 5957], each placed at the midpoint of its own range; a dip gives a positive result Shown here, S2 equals 4.8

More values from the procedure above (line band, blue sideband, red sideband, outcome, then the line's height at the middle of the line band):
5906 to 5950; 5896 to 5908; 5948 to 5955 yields 3.3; 16.7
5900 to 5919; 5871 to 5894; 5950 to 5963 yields 1.6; 16.4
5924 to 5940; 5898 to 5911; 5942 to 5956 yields 1.2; 16.5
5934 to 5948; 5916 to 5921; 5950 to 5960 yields 0.3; 16.6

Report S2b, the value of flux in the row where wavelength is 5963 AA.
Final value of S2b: 19.4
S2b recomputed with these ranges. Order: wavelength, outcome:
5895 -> 15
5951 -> 17.6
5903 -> 15.7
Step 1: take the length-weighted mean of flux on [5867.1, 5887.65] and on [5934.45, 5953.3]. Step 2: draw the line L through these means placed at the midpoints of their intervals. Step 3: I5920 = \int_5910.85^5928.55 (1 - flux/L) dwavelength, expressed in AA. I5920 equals 1.6 AA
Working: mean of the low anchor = 16.6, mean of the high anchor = 16.7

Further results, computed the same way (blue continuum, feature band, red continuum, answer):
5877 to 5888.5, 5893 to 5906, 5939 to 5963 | 0.4 AA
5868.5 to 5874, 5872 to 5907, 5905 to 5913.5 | -2.3 AA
